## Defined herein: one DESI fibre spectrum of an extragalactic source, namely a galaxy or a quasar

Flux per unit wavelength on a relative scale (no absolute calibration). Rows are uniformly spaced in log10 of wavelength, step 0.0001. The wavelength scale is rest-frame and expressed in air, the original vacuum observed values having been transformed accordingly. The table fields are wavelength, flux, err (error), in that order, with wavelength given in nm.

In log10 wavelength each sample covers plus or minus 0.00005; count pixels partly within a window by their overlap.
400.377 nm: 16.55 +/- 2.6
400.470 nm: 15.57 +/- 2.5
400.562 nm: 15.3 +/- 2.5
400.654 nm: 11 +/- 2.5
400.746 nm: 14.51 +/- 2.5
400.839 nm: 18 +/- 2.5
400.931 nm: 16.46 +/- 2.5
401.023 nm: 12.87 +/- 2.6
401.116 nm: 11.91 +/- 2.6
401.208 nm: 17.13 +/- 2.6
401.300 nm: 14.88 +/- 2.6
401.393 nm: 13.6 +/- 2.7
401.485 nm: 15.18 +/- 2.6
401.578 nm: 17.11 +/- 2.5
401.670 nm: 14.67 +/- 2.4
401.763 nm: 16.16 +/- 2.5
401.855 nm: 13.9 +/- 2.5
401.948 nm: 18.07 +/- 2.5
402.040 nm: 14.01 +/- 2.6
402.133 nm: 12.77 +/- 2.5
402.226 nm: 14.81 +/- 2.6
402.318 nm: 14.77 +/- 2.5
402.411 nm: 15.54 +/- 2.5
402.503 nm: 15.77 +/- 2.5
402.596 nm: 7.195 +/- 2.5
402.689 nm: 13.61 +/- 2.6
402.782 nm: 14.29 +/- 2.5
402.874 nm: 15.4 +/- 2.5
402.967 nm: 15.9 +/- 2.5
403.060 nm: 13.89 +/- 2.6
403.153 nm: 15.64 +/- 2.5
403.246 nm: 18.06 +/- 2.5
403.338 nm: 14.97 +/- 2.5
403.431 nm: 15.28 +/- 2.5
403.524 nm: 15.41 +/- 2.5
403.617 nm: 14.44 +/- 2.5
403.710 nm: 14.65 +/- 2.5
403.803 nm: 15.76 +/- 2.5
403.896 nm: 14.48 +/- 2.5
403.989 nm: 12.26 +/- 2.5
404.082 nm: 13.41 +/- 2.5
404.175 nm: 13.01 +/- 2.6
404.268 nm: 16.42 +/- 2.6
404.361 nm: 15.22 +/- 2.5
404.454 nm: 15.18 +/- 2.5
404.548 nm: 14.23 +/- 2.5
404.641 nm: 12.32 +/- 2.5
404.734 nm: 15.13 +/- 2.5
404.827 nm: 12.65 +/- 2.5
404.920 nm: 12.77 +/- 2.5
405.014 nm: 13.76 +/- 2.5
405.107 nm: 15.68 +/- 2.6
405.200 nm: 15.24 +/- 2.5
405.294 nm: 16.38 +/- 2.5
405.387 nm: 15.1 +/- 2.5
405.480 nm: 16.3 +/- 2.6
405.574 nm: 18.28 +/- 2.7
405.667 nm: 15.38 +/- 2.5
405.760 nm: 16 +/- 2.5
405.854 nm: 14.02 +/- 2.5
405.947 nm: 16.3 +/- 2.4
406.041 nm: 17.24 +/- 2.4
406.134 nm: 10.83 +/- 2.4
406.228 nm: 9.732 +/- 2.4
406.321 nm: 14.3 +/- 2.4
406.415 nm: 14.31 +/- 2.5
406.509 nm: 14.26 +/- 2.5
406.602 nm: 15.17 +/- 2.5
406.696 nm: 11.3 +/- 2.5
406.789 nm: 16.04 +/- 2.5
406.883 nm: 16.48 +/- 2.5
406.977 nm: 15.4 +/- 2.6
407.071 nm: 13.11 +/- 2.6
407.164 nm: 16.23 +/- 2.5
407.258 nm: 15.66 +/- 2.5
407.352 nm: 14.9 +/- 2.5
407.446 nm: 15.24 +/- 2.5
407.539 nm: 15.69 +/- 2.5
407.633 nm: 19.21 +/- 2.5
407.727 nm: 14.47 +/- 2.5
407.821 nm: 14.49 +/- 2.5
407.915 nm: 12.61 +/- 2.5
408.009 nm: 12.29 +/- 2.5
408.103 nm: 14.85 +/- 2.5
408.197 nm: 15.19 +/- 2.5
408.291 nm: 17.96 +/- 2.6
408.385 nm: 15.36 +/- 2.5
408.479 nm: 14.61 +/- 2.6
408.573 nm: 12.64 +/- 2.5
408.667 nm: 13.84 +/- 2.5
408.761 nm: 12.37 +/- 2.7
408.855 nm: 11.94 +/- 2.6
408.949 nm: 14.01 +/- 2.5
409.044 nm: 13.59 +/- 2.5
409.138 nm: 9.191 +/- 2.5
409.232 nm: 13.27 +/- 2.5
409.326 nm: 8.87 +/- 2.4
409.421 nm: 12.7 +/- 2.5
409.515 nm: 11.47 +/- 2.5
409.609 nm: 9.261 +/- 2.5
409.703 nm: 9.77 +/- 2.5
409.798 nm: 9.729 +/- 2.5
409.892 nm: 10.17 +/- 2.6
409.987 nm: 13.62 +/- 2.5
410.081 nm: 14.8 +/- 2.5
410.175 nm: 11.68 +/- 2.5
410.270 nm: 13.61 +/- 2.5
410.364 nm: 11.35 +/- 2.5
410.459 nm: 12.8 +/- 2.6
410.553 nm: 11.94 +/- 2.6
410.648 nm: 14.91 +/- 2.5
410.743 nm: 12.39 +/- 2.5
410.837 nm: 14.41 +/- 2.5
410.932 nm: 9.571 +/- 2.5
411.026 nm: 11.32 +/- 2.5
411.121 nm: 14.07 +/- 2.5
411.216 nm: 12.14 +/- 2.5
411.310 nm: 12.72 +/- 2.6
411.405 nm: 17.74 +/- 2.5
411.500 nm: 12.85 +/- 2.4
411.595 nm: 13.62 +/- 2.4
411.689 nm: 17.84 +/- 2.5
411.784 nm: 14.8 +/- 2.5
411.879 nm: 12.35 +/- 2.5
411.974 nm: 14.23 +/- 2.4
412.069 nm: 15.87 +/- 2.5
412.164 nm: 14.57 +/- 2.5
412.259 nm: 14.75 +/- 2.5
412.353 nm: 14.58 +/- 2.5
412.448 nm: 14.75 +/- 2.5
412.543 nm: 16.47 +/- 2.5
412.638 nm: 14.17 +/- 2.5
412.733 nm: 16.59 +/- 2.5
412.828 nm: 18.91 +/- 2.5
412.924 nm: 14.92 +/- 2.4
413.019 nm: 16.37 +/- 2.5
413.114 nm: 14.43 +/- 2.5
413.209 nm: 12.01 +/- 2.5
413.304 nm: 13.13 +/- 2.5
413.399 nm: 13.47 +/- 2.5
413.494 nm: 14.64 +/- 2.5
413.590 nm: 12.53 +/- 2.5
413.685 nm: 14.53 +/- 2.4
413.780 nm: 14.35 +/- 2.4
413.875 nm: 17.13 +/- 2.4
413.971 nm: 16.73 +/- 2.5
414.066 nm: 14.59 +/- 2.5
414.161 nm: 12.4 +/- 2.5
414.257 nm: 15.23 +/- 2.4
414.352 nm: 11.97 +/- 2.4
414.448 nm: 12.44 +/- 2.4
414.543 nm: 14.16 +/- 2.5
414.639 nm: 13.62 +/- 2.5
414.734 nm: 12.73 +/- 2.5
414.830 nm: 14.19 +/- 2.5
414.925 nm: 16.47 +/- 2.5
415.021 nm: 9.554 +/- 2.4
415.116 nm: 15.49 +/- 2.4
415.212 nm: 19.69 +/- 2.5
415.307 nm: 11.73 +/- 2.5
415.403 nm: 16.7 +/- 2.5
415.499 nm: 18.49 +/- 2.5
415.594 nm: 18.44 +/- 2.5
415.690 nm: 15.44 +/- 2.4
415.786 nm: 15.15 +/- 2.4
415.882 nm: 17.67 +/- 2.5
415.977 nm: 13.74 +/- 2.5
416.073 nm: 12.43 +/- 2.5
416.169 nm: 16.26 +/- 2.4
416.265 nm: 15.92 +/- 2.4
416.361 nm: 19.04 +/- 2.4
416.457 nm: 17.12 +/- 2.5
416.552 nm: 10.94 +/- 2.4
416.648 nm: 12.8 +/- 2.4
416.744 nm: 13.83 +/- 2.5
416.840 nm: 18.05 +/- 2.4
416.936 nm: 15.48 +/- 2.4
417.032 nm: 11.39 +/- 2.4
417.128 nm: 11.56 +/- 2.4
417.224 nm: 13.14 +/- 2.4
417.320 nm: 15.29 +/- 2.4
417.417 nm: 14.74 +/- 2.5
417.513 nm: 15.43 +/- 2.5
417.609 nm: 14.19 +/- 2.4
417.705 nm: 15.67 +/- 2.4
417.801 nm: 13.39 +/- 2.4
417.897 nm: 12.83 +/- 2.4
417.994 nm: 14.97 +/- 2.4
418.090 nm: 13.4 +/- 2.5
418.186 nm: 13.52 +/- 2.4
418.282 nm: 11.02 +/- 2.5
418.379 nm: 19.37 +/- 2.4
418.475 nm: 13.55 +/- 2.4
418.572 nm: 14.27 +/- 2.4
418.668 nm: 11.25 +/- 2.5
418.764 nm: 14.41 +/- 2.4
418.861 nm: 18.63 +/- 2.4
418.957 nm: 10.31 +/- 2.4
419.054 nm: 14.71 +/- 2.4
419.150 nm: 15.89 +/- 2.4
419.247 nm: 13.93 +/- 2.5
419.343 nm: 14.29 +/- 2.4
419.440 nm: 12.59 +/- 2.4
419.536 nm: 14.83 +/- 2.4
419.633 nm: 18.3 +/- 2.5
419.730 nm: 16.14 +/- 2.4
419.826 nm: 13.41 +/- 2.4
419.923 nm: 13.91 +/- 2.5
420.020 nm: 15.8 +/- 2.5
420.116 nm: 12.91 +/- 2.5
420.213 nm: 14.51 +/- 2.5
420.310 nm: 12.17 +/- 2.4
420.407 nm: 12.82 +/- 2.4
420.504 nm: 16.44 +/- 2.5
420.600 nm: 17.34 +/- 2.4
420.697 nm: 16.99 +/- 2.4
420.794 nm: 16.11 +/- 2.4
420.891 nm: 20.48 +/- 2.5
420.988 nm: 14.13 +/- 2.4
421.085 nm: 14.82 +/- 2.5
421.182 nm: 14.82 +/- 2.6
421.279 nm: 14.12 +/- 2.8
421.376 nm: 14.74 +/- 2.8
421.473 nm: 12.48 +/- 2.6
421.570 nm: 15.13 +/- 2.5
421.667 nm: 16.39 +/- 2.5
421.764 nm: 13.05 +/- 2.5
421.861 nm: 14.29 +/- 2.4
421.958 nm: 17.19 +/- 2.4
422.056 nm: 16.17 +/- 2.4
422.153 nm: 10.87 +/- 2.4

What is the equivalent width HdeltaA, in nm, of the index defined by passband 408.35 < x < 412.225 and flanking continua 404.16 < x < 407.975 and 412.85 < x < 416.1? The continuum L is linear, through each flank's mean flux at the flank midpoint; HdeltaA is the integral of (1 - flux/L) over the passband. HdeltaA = 0.48 nm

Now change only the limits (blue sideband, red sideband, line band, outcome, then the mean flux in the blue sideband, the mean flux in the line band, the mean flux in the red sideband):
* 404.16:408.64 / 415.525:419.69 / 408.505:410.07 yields 0.32 nm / 14.8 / 11.8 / 14.7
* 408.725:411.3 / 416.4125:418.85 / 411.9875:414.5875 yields -0.35 nm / 12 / 14.7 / 14.1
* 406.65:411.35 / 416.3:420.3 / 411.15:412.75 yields -0.12 nm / 13.3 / 14.7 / 14.4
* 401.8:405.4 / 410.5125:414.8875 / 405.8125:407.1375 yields 0.02 nm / 14.5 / 14.2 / 14.2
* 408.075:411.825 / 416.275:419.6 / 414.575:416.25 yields -0.15 nm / 13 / 15.2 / 14.3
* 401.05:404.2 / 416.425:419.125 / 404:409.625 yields 0.11 nm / 14.6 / 14.2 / 14.1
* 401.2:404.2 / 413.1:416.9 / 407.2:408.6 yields -0.03 nm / 14.7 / 15.1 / 14.7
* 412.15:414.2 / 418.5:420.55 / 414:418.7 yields 0.02 nm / 14.8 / 14.5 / 14.3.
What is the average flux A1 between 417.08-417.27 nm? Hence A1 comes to 12.3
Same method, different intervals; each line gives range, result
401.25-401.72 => 15.1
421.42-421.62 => 13.9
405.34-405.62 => 16.6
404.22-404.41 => 15.8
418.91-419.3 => 13.7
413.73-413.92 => 15.7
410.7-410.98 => 12.2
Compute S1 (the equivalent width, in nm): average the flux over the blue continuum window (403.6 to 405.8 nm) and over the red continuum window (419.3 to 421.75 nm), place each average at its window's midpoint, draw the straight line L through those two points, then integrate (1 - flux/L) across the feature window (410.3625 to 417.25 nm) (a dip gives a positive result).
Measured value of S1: 0.20 nm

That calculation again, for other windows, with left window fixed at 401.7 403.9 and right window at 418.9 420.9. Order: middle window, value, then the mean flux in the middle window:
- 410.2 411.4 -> 0.17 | 12.8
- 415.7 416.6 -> -0.03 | 15.4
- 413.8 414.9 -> 0.05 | 14.2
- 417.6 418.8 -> 0.07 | 14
